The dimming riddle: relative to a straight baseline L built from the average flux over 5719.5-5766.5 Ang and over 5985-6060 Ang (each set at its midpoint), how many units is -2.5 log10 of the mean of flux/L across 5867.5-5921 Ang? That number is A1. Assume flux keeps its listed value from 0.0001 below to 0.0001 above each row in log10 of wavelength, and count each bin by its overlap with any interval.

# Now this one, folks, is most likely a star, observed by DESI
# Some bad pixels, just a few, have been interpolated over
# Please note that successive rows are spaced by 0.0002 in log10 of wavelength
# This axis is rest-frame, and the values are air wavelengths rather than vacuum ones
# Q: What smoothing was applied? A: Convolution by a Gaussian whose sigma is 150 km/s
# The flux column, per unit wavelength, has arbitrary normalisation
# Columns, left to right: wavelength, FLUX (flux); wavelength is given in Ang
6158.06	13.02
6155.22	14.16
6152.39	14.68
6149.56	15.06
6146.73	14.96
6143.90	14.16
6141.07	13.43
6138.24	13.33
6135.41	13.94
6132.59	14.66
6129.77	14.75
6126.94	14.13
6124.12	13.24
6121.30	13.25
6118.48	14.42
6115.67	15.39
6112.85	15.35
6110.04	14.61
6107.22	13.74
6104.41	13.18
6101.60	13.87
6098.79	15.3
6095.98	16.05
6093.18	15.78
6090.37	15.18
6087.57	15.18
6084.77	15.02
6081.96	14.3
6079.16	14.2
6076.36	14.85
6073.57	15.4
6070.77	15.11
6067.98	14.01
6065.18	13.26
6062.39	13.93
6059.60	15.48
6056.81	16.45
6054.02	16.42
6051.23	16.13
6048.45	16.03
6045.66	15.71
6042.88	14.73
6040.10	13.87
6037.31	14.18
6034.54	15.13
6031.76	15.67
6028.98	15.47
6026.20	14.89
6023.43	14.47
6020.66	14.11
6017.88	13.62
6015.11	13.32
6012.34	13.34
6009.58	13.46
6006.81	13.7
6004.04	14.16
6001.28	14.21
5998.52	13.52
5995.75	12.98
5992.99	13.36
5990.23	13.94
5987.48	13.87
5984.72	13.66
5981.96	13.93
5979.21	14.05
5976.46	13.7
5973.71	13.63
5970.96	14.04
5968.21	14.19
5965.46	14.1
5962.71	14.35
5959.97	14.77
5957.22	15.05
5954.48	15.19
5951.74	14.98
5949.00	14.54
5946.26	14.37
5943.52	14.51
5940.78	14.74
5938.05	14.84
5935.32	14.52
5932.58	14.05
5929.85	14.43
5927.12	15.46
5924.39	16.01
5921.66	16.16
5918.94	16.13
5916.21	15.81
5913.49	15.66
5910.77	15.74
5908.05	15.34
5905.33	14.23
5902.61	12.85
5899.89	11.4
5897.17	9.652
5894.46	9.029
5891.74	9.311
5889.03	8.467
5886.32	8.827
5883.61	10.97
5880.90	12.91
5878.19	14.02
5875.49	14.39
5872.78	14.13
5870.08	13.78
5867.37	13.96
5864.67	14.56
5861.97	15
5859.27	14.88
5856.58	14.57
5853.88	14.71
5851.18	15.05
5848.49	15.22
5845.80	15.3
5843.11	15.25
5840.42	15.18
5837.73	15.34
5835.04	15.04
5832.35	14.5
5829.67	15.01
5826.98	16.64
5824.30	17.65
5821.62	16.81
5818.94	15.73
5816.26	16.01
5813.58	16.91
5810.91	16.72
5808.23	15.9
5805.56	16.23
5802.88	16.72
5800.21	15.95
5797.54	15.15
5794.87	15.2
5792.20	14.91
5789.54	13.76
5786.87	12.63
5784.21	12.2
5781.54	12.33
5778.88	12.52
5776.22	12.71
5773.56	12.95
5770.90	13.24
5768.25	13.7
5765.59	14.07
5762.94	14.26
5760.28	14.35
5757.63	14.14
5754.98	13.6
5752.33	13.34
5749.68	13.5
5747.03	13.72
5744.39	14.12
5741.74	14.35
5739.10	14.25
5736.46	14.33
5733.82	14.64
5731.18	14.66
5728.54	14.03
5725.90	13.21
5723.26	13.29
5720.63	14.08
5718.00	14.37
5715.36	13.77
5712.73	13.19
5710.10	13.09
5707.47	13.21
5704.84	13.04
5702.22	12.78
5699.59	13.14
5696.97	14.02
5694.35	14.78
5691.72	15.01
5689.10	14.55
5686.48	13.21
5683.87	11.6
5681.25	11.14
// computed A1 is 0.11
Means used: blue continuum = 14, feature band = 12.8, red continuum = 14.5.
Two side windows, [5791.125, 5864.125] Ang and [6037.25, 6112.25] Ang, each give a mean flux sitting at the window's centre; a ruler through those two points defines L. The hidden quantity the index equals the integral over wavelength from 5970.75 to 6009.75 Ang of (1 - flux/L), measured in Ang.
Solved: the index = 3.6 Ang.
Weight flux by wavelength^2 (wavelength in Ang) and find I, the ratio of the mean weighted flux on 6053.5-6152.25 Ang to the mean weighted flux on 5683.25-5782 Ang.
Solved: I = 1.21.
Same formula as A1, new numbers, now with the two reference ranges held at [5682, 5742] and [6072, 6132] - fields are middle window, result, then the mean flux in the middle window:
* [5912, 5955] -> -0.06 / 15.1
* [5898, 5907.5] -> 0.11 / 12.9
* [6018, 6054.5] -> -0.04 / 15.1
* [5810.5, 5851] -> -0.13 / 15.8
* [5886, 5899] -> 0.47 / 9.16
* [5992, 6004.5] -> 0.06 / 13.6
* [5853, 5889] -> 0.06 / 13.4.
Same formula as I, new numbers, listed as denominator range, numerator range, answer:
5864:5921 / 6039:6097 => 1.24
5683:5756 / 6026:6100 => 1.23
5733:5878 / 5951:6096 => 1.07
